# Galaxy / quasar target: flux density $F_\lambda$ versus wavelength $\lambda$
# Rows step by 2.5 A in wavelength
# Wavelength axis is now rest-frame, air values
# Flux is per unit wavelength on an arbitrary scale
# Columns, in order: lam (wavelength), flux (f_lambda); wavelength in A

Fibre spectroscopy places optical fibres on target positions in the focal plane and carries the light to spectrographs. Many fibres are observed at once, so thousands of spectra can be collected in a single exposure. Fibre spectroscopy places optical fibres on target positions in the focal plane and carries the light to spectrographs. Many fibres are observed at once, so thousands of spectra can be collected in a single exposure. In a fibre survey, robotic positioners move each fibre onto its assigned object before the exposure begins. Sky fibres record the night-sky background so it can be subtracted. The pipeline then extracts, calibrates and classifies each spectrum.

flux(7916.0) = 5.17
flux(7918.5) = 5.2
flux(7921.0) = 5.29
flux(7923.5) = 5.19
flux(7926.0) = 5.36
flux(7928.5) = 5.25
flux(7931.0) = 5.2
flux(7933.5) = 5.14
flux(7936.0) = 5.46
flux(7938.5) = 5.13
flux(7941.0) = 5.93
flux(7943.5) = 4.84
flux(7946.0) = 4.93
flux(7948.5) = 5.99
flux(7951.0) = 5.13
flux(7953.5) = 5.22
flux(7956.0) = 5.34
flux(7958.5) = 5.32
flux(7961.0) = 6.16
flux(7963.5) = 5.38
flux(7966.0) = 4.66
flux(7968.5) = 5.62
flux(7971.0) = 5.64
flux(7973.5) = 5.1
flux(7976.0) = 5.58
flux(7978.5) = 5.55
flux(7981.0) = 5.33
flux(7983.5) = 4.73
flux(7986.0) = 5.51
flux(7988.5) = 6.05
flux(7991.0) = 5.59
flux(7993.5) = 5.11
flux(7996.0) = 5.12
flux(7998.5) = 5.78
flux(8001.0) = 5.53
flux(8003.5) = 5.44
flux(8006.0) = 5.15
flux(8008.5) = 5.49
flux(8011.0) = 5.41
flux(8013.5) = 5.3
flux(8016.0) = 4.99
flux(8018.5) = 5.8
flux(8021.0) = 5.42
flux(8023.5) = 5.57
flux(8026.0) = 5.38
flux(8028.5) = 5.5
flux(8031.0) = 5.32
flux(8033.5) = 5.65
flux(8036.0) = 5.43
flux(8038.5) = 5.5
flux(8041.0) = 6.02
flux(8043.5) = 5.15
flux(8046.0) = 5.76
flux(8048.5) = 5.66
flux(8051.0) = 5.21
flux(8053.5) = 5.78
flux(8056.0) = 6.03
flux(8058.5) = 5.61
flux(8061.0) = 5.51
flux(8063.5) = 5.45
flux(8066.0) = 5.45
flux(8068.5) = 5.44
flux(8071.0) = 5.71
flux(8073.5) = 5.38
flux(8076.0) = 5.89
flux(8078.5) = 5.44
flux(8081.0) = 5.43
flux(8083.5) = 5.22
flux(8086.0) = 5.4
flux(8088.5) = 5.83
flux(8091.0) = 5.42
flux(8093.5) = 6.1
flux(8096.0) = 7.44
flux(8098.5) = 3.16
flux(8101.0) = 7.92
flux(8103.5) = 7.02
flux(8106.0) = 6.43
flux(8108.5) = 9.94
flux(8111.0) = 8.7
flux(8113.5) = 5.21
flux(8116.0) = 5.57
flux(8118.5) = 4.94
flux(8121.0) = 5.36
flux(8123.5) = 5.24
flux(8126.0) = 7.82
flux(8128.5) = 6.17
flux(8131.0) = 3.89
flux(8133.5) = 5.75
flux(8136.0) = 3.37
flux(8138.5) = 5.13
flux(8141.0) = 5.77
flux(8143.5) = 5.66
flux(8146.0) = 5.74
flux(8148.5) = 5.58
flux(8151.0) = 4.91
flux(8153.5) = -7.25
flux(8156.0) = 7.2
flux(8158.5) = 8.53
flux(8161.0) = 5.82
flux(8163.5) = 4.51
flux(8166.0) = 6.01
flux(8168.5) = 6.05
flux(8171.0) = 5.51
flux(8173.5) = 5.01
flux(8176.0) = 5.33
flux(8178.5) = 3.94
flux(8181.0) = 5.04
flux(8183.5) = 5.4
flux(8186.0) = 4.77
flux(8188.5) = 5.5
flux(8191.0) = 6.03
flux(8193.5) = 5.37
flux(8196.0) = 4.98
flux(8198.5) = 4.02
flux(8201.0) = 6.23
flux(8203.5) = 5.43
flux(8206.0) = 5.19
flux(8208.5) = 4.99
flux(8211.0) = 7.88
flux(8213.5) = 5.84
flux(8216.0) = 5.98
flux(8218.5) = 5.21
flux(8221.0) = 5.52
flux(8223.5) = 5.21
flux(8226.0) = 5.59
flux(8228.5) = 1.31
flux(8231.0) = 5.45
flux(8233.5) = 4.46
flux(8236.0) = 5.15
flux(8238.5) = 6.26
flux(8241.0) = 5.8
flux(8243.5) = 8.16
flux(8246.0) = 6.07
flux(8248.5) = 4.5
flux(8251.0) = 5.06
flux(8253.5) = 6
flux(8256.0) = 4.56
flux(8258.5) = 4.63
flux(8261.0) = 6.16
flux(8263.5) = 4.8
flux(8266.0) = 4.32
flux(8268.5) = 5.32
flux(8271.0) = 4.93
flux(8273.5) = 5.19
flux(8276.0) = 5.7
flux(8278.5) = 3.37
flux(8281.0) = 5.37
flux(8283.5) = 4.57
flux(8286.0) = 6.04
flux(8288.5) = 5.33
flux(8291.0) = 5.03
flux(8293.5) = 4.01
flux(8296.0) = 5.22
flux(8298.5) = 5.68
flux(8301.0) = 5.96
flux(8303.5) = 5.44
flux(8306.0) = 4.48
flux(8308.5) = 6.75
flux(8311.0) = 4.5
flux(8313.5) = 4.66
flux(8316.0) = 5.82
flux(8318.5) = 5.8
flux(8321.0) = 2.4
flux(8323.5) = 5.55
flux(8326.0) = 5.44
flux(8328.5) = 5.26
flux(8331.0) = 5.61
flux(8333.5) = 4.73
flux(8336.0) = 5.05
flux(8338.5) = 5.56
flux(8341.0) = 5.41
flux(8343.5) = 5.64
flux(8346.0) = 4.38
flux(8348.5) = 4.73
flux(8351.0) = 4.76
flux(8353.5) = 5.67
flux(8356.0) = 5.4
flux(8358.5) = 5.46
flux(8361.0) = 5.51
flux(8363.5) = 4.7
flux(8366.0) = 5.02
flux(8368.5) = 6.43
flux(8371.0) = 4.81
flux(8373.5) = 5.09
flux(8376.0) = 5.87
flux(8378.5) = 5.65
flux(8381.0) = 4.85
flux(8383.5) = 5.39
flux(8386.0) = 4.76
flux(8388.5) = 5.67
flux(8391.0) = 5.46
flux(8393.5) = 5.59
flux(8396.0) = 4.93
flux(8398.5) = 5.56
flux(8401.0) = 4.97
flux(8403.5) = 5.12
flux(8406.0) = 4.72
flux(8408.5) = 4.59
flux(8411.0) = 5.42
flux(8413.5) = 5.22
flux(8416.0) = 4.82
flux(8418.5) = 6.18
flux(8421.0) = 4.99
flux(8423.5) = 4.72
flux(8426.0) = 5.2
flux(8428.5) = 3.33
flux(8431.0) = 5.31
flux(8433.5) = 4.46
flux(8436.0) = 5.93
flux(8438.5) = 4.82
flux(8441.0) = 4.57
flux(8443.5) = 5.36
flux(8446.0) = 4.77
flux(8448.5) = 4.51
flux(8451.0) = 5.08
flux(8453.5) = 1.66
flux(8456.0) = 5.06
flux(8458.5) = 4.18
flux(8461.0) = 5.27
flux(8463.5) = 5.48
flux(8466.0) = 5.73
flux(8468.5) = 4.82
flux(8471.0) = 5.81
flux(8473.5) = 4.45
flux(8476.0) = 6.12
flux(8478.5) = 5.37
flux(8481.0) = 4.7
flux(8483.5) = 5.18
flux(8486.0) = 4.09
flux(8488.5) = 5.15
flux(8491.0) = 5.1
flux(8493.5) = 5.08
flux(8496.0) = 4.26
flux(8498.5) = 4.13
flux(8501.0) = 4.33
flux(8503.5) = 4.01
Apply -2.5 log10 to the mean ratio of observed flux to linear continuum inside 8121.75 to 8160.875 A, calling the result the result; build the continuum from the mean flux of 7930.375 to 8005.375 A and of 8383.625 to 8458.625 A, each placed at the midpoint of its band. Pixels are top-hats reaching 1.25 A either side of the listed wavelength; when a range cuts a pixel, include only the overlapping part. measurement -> 0.06 mag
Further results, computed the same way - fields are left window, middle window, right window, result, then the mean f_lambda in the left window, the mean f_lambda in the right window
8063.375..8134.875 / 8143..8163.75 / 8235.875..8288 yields 0.27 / 5.96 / 5.34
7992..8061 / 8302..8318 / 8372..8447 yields -0.02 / 5.49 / 5.11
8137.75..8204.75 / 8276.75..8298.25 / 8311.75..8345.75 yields 0.04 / 5.04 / 5.12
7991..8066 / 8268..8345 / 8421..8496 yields -0.01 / 5.49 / 4.86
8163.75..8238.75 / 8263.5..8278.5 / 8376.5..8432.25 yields 0.06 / 5.27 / 5.12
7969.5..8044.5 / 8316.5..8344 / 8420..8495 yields -0.02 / 5.44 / 4.87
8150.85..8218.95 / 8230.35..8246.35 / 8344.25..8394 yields -0.15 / 5.12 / 5.26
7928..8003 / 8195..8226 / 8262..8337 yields -0.08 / 5.38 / 5.08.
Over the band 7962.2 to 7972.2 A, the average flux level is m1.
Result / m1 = 5.33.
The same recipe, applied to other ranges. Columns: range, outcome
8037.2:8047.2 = 5.61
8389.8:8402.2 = 5.3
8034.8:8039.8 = 5.47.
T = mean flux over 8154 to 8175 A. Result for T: 5.6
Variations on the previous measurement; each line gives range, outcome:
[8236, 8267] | 5.52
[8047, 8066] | 5.6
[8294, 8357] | 5.18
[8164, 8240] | 5.28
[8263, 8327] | 5.07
